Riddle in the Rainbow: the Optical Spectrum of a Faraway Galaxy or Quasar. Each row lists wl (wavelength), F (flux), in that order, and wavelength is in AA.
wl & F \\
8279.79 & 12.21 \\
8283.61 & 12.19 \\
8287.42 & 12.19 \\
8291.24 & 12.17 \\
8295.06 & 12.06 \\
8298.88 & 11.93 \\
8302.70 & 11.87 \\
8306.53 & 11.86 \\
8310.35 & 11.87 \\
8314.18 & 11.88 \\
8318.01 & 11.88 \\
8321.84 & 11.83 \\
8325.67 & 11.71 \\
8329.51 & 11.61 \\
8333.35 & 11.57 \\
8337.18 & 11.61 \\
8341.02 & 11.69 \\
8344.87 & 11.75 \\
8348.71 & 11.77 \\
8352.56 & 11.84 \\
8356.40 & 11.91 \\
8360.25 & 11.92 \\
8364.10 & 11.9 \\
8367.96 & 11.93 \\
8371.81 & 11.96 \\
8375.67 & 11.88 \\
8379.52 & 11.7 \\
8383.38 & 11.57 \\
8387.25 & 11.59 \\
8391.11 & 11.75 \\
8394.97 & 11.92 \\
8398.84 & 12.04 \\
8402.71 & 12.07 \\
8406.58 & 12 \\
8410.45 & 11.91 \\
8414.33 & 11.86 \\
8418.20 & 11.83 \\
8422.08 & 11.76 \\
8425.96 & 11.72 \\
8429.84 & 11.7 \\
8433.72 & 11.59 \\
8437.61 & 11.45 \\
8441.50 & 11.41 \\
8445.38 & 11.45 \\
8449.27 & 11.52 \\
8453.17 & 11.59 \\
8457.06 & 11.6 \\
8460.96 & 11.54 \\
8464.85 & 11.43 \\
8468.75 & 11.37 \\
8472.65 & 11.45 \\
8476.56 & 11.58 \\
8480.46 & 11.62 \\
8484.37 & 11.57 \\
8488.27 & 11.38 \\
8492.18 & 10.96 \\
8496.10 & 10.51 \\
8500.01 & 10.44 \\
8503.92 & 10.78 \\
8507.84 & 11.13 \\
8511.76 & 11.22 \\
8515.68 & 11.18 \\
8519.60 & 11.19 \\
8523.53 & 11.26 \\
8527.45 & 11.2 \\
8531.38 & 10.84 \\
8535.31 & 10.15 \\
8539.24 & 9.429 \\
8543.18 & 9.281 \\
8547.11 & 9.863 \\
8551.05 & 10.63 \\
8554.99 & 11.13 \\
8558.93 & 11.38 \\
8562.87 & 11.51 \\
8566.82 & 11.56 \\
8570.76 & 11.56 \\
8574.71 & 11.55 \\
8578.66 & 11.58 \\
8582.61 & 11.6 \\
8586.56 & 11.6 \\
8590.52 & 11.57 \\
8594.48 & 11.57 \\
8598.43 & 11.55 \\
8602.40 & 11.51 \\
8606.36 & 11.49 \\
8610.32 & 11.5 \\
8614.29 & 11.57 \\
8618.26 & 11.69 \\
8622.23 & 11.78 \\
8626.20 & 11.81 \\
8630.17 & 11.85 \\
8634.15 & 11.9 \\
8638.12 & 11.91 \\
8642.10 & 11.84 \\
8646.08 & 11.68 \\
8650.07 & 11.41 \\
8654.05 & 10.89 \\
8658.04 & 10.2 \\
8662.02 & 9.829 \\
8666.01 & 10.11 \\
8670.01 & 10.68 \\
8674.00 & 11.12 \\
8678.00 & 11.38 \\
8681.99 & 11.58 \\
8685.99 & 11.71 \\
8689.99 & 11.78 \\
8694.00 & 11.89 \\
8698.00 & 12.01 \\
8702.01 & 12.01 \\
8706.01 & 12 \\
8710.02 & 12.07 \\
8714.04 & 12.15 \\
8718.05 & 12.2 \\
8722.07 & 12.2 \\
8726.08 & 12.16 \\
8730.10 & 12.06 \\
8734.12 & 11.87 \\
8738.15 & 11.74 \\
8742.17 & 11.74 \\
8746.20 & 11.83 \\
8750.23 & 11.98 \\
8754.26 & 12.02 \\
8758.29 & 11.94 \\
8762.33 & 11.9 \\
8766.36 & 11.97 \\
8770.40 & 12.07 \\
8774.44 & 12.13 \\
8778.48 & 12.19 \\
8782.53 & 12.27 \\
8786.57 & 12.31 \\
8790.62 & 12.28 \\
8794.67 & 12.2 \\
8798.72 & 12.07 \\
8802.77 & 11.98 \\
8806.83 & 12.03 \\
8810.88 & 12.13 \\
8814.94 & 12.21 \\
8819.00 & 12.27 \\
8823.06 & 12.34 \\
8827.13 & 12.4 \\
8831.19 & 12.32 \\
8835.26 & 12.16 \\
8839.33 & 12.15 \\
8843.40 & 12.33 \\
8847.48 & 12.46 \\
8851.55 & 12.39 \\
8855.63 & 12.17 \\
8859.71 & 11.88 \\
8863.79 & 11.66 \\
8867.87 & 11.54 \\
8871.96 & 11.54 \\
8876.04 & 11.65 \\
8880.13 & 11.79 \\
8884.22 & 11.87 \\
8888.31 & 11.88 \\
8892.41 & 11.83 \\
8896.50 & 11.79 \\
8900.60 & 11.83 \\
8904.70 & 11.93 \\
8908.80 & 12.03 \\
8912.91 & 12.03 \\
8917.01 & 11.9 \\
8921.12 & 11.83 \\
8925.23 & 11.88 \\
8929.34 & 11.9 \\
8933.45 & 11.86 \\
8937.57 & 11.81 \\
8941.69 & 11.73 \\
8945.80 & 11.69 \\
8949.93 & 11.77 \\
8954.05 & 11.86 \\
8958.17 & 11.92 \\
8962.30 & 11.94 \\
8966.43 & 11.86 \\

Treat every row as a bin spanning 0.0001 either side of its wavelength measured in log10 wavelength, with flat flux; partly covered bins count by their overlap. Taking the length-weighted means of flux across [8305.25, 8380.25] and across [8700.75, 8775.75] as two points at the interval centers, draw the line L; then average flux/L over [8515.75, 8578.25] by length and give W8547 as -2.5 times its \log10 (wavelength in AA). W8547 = 0.10 mag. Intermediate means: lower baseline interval 11.8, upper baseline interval 12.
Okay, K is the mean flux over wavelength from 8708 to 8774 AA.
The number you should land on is 12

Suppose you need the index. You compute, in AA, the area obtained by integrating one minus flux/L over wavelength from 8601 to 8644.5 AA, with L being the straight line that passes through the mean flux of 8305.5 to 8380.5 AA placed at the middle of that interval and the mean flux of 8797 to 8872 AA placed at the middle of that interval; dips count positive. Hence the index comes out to 1.0 AA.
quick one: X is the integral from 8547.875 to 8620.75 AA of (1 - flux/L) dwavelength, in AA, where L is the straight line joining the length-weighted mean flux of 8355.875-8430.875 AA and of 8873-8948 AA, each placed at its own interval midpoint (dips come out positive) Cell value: 2.4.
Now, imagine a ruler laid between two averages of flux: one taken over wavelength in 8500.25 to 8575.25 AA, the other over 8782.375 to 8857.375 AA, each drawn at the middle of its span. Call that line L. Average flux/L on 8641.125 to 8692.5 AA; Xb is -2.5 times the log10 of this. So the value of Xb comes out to 0.04 mag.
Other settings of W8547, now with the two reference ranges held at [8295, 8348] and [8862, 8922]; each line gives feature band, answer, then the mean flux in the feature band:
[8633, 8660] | 0.04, 11.4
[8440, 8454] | 0.03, 11.5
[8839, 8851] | -0.05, 12.3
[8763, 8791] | -0.03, 12.2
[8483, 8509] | 0.08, 11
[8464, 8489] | 0.03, 11.5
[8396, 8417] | -0.02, 12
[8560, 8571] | 0.02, 11.5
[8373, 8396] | 0.00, 11.7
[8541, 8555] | 0.17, 10.1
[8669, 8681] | 0.06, 11.1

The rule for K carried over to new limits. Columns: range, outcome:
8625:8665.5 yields 11.3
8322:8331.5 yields 11.7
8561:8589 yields 11.6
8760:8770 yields 12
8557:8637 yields 11.6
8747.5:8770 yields 12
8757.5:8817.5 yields 12.1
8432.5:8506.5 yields 11.3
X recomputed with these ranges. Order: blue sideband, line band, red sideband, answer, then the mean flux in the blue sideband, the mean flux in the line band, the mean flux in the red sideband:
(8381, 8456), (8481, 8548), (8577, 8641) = 5.3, 11.7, 10.8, 11.7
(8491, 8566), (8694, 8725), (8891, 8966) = -2.3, 10.8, 12.1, 11.9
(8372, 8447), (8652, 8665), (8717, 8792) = 1.8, 11.8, 10.3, 12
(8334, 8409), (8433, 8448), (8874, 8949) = 0.5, 11.8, 11.5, 11.8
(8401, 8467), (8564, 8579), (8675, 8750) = 0.3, 11.7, 11.6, 11.9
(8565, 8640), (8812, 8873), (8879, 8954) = -1.7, 11.6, 12.1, 11.9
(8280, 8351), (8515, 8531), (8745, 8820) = 1.1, 11.9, 11.2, 12.1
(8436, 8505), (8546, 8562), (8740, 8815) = 0.9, 11.3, 10.9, 12.1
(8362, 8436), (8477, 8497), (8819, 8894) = 1.0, 11.8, 11.3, 12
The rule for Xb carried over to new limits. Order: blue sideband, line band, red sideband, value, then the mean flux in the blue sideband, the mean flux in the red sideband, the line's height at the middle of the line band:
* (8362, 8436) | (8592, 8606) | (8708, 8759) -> 0.04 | 11.8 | 12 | 11.9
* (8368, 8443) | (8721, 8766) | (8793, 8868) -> 0.01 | 11.8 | 12.2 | 12.1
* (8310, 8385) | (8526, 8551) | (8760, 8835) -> 0.18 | 11.8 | 12.2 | 12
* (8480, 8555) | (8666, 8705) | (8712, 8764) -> 0.02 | 10.8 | 12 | 11.7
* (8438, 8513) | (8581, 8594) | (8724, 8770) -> 0.00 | 11.3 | 11.9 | 11.6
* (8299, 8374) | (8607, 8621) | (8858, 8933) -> 0.02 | 11.8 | 11.8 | 11.8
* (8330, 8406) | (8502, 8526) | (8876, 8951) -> 0.07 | 11.8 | 11.8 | 11.8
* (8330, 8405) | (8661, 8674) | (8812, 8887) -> 0.16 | 11.8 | 12.1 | 12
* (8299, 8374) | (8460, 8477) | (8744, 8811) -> 0.04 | 11.8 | 12.1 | 11.9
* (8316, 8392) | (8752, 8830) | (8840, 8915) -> -0.02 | 11.8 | 11.9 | 11.9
